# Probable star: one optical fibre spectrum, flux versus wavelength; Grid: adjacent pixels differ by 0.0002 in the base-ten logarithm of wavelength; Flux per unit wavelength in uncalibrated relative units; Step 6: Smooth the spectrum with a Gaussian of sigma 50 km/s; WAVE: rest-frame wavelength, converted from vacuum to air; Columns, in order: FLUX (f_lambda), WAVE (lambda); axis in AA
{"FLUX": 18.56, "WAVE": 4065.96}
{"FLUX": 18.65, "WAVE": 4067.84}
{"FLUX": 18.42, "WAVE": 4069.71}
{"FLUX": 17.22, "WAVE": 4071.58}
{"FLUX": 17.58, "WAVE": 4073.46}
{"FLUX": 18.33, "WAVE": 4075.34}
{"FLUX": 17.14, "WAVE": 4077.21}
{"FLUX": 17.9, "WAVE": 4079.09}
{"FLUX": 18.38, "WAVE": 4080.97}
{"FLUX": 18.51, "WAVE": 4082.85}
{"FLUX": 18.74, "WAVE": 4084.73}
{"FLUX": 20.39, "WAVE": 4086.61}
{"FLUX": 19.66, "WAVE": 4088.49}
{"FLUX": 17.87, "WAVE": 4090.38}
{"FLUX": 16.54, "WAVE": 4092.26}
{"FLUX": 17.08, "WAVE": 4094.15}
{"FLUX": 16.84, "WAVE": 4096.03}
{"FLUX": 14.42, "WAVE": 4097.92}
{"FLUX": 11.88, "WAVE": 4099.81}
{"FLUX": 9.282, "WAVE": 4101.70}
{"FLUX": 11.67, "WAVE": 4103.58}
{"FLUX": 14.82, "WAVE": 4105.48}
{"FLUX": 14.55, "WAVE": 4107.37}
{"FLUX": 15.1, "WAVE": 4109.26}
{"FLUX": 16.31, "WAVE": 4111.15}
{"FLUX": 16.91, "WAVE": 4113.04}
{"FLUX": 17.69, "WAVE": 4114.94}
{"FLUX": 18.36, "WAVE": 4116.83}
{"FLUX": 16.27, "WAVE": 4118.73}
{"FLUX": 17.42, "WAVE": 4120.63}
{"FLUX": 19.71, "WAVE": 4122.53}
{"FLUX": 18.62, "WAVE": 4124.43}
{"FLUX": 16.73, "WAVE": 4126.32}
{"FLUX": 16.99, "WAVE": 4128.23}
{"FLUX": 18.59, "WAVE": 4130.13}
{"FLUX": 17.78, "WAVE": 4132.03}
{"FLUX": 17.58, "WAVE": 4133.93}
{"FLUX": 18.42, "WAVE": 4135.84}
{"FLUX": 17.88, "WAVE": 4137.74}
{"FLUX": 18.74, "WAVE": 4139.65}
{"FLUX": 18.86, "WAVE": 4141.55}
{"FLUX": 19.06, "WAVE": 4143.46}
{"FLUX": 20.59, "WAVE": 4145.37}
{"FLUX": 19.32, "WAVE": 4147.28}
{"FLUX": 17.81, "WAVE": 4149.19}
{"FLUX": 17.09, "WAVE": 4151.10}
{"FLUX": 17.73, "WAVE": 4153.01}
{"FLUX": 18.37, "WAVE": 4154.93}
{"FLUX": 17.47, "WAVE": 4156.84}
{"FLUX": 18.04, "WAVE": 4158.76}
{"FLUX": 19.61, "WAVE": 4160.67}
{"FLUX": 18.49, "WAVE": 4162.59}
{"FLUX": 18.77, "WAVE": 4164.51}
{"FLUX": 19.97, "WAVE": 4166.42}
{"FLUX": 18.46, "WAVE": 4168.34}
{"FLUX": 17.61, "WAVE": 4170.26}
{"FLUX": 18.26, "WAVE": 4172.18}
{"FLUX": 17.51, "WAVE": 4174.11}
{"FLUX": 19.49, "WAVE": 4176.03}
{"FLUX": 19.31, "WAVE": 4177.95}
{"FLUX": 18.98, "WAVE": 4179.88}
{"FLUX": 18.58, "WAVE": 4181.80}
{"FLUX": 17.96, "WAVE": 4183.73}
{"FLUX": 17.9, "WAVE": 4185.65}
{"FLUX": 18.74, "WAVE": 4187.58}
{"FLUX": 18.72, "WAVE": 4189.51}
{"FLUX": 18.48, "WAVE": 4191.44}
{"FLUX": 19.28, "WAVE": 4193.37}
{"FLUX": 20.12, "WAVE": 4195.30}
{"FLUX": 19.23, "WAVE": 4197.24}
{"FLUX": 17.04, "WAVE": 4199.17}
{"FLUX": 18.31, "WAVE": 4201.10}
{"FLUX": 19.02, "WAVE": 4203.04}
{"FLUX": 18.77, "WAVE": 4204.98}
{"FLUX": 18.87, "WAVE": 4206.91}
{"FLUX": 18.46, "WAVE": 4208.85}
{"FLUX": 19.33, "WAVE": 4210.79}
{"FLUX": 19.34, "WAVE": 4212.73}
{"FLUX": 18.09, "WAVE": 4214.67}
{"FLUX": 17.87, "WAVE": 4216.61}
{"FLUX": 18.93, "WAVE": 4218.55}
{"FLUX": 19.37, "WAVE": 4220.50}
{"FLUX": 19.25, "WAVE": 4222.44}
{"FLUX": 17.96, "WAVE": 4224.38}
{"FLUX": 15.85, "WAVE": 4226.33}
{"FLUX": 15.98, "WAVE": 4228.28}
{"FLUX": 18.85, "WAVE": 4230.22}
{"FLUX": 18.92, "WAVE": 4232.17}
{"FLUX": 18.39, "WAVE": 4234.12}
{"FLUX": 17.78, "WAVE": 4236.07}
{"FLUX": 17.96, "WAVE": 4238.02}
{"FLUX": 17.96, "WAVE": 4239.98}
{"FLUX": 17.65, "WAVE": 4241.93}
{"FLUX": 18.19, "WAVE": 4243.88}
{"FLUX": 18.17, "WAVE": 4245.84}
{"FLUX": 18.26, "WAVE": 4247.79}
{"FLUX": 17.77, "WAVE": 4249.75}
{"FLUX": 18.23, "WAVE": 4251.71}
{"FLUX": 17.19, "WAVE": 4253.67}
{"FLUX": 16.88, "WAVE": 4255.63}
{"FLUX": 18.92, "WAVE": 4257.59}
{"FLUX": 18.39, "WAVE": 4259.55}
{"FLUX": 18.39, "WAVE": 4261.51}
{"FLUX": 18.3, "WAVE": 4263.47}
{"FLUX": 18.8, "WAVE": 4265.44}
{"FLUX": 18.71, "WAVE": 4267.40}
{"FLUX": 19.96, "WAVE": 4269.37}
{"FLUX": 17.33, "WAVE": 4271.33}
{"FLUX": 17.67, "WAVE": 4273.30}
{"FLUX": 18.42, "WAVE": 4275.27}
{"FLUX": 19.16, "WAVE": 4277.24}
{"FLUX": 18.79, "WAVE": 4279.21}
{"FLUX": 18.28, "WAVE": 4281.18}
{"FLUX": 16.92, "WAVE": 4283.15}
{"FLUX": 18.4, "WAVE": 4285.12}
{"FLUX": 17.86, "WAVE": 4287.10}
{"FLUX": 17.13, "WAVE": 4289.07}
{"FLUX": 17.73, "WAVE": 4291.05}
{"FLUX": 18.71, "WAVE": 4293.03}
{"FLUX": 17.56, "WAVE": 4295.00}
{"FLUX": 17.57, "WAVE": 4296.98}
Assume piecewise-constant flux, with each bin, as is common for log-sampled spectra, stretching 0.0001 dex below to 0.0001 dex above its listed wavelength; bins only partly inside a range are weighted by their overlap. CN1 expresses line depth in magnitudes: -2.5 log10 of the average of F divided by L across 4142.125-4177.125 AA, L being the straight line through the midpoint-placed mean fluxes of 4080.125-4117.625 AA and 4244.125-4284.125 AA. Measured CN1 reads -0.10 mag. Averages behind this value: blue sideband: 16.2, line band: 18.5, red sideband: 18.2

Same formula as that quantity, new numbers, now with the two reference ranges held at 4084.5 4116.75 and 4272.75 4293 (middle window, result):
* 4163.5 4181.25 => -0.12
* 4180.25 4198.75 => -0.11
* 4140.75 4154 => -0.14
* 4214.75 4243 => -0.04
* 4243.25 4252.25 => -0.03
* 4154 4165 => -0.12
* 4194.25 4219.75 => -0.10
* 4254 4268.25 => -0.03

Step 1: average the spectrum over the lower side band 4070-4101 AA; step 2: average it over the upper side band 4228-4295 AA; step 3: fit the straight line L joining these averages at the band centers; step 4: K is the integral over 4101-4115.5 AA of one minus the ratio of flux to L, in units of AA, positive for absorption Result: 2.4 AA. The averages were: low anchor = 17.4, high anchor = 18.1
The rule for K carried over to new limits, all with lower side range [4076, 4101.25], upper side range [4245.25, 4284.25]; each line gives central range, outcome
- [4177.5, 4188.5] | -0.49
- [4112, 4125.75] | -0.35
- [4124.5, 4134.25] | -0.11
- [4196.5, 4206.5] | -0.35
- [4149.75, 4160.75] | -0.21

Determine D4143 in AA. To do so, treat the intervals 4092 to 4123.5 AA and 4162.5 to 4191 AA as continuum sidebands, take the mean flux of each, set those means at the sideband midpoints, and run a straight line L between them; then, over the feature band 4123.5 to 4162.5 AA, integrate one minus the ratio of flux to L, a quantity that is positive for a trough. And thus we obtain -2.7 AA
